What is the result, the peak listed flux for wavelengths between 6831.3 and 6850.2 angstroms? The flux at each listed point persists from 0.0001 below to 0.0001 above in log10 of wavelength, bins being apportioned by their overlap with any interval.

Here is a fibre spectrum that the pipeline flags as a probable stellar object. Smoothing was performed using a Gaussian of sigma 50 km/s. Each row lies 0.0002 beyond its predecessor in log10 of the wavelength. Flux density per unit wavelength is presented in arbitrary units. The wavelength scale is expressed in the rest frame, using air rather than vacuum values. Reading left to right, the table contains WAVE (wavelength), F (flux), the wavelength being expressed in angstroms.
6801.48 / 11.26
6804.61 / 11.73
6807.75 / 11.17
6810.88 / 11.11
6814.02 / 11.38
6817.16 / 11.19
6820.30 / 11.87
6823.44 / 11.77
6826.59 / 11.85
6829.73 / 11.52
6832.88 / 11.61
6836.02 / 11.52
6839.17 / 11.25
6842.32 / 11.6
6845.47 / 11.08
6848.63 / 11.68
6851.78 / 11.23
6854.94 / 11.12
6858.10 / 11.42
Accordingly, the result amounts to 11.68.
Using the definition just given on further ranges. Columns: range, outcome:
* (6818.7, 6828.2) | 11.87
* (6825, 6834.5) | 11.85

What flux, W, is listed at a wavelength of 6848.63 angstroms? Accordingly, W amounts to 11.68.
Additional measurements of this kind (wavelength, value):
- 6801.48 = 11.26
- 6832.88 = 11.61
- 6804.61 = 11.73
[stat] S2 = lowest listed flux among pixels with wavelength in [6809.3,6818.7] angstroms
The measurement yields 11.11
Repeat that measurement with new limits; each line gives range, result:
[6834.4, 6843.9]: 11.25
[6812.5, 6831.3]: 11.19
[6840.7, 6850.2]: 11.08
